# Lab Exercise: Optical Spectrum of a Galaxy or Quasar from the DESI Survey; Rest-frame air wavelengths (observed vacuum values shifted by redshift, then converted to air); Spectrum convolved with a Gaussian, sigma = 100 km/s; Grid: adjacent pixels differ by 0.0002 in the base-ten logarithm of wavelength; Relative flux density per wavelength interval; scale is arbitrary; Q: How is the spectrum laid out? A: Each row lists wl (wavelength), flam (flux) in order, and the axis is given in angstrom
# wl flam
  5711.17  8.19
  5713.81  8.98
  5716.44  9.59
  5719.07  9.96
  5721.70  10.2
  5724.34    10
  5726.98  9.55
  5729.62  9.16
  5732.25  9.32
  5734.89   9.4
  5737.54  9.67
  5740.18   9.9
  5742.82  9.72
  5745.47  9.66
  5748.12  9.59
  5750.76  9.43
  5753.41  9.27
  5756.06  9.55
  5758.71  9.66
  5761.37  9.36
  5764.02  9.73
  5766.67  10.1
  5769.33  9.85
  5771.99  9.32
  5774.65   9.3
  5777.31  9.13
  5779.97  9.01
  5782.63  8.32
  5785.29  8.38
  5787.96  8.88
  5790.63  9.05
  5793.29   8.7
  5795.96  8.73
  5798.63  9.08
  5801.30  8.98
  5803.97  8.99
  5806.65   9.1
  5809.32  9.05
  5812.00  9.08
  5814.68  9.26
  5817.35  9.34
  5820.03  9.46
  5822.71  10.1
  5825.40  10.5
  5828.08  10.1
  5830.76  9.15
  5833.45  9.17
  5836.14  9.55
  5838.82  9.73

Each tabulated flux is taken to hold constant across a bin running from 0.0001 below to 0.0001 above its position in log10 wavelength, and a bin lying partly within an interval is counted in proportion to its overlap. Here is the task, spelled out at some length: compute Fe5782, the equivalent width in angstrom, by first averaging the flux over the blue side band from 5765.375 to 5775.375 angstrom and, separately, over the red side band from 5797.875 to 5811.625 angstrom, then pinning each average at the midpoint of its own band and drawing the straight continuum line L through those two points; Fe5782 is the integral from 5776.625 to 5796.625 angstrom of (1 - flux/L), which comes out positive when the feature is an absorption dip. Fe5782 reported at 1.3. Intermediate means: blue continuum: 9.65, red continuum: 9.04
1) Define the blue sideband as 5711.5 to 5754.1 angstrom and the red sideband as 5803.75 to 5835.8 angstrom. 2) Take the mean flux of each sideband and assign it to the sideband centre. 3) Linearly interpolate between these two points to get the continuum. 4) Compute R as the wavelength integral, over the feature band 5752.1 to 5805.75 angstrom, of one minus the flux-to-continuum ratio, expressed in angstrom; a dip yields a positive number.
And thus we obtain 1.9 angstrom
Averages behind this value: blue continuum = 9.56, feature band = 9.17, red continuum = 9.46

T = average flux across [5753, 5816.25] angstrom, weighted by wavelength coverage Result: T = 9.16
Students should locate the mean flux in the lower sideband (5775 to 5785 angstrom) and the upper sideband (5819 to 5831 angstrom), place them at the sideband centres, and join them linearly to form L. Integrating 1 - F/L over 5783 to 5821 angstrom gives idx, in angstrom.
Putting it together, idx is 1.6 angstrom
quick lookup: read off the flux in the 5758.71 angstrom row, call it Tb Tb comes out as 9.66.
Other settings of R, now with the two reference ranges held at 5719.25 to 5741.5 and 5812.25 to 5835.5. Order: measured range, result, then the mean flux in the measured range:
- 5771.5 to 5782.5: 0.6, 9.09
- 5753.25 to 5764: 0.1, 9.51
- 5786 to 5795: 0.7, 8.83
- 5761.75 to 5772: -0.1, 9.77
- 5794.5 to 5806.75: 0.8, 8.96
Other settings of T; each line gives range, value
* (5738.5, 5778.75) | 9.57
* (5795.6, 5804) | 8.97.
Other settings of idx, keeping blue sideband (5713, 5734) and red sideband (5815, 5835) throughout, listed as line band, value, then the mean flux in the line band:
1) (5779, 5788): 0.97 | 8.6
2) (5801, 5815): 0.85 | 9.07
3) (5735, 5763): 0.14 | 9.57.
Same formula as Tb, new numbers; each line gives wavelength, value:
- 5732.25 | 9.32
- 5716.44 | 9.59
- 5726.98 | 9.55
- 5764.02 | 9.73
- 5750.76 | 9.43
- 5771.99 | 9.32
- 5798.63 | 9.08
